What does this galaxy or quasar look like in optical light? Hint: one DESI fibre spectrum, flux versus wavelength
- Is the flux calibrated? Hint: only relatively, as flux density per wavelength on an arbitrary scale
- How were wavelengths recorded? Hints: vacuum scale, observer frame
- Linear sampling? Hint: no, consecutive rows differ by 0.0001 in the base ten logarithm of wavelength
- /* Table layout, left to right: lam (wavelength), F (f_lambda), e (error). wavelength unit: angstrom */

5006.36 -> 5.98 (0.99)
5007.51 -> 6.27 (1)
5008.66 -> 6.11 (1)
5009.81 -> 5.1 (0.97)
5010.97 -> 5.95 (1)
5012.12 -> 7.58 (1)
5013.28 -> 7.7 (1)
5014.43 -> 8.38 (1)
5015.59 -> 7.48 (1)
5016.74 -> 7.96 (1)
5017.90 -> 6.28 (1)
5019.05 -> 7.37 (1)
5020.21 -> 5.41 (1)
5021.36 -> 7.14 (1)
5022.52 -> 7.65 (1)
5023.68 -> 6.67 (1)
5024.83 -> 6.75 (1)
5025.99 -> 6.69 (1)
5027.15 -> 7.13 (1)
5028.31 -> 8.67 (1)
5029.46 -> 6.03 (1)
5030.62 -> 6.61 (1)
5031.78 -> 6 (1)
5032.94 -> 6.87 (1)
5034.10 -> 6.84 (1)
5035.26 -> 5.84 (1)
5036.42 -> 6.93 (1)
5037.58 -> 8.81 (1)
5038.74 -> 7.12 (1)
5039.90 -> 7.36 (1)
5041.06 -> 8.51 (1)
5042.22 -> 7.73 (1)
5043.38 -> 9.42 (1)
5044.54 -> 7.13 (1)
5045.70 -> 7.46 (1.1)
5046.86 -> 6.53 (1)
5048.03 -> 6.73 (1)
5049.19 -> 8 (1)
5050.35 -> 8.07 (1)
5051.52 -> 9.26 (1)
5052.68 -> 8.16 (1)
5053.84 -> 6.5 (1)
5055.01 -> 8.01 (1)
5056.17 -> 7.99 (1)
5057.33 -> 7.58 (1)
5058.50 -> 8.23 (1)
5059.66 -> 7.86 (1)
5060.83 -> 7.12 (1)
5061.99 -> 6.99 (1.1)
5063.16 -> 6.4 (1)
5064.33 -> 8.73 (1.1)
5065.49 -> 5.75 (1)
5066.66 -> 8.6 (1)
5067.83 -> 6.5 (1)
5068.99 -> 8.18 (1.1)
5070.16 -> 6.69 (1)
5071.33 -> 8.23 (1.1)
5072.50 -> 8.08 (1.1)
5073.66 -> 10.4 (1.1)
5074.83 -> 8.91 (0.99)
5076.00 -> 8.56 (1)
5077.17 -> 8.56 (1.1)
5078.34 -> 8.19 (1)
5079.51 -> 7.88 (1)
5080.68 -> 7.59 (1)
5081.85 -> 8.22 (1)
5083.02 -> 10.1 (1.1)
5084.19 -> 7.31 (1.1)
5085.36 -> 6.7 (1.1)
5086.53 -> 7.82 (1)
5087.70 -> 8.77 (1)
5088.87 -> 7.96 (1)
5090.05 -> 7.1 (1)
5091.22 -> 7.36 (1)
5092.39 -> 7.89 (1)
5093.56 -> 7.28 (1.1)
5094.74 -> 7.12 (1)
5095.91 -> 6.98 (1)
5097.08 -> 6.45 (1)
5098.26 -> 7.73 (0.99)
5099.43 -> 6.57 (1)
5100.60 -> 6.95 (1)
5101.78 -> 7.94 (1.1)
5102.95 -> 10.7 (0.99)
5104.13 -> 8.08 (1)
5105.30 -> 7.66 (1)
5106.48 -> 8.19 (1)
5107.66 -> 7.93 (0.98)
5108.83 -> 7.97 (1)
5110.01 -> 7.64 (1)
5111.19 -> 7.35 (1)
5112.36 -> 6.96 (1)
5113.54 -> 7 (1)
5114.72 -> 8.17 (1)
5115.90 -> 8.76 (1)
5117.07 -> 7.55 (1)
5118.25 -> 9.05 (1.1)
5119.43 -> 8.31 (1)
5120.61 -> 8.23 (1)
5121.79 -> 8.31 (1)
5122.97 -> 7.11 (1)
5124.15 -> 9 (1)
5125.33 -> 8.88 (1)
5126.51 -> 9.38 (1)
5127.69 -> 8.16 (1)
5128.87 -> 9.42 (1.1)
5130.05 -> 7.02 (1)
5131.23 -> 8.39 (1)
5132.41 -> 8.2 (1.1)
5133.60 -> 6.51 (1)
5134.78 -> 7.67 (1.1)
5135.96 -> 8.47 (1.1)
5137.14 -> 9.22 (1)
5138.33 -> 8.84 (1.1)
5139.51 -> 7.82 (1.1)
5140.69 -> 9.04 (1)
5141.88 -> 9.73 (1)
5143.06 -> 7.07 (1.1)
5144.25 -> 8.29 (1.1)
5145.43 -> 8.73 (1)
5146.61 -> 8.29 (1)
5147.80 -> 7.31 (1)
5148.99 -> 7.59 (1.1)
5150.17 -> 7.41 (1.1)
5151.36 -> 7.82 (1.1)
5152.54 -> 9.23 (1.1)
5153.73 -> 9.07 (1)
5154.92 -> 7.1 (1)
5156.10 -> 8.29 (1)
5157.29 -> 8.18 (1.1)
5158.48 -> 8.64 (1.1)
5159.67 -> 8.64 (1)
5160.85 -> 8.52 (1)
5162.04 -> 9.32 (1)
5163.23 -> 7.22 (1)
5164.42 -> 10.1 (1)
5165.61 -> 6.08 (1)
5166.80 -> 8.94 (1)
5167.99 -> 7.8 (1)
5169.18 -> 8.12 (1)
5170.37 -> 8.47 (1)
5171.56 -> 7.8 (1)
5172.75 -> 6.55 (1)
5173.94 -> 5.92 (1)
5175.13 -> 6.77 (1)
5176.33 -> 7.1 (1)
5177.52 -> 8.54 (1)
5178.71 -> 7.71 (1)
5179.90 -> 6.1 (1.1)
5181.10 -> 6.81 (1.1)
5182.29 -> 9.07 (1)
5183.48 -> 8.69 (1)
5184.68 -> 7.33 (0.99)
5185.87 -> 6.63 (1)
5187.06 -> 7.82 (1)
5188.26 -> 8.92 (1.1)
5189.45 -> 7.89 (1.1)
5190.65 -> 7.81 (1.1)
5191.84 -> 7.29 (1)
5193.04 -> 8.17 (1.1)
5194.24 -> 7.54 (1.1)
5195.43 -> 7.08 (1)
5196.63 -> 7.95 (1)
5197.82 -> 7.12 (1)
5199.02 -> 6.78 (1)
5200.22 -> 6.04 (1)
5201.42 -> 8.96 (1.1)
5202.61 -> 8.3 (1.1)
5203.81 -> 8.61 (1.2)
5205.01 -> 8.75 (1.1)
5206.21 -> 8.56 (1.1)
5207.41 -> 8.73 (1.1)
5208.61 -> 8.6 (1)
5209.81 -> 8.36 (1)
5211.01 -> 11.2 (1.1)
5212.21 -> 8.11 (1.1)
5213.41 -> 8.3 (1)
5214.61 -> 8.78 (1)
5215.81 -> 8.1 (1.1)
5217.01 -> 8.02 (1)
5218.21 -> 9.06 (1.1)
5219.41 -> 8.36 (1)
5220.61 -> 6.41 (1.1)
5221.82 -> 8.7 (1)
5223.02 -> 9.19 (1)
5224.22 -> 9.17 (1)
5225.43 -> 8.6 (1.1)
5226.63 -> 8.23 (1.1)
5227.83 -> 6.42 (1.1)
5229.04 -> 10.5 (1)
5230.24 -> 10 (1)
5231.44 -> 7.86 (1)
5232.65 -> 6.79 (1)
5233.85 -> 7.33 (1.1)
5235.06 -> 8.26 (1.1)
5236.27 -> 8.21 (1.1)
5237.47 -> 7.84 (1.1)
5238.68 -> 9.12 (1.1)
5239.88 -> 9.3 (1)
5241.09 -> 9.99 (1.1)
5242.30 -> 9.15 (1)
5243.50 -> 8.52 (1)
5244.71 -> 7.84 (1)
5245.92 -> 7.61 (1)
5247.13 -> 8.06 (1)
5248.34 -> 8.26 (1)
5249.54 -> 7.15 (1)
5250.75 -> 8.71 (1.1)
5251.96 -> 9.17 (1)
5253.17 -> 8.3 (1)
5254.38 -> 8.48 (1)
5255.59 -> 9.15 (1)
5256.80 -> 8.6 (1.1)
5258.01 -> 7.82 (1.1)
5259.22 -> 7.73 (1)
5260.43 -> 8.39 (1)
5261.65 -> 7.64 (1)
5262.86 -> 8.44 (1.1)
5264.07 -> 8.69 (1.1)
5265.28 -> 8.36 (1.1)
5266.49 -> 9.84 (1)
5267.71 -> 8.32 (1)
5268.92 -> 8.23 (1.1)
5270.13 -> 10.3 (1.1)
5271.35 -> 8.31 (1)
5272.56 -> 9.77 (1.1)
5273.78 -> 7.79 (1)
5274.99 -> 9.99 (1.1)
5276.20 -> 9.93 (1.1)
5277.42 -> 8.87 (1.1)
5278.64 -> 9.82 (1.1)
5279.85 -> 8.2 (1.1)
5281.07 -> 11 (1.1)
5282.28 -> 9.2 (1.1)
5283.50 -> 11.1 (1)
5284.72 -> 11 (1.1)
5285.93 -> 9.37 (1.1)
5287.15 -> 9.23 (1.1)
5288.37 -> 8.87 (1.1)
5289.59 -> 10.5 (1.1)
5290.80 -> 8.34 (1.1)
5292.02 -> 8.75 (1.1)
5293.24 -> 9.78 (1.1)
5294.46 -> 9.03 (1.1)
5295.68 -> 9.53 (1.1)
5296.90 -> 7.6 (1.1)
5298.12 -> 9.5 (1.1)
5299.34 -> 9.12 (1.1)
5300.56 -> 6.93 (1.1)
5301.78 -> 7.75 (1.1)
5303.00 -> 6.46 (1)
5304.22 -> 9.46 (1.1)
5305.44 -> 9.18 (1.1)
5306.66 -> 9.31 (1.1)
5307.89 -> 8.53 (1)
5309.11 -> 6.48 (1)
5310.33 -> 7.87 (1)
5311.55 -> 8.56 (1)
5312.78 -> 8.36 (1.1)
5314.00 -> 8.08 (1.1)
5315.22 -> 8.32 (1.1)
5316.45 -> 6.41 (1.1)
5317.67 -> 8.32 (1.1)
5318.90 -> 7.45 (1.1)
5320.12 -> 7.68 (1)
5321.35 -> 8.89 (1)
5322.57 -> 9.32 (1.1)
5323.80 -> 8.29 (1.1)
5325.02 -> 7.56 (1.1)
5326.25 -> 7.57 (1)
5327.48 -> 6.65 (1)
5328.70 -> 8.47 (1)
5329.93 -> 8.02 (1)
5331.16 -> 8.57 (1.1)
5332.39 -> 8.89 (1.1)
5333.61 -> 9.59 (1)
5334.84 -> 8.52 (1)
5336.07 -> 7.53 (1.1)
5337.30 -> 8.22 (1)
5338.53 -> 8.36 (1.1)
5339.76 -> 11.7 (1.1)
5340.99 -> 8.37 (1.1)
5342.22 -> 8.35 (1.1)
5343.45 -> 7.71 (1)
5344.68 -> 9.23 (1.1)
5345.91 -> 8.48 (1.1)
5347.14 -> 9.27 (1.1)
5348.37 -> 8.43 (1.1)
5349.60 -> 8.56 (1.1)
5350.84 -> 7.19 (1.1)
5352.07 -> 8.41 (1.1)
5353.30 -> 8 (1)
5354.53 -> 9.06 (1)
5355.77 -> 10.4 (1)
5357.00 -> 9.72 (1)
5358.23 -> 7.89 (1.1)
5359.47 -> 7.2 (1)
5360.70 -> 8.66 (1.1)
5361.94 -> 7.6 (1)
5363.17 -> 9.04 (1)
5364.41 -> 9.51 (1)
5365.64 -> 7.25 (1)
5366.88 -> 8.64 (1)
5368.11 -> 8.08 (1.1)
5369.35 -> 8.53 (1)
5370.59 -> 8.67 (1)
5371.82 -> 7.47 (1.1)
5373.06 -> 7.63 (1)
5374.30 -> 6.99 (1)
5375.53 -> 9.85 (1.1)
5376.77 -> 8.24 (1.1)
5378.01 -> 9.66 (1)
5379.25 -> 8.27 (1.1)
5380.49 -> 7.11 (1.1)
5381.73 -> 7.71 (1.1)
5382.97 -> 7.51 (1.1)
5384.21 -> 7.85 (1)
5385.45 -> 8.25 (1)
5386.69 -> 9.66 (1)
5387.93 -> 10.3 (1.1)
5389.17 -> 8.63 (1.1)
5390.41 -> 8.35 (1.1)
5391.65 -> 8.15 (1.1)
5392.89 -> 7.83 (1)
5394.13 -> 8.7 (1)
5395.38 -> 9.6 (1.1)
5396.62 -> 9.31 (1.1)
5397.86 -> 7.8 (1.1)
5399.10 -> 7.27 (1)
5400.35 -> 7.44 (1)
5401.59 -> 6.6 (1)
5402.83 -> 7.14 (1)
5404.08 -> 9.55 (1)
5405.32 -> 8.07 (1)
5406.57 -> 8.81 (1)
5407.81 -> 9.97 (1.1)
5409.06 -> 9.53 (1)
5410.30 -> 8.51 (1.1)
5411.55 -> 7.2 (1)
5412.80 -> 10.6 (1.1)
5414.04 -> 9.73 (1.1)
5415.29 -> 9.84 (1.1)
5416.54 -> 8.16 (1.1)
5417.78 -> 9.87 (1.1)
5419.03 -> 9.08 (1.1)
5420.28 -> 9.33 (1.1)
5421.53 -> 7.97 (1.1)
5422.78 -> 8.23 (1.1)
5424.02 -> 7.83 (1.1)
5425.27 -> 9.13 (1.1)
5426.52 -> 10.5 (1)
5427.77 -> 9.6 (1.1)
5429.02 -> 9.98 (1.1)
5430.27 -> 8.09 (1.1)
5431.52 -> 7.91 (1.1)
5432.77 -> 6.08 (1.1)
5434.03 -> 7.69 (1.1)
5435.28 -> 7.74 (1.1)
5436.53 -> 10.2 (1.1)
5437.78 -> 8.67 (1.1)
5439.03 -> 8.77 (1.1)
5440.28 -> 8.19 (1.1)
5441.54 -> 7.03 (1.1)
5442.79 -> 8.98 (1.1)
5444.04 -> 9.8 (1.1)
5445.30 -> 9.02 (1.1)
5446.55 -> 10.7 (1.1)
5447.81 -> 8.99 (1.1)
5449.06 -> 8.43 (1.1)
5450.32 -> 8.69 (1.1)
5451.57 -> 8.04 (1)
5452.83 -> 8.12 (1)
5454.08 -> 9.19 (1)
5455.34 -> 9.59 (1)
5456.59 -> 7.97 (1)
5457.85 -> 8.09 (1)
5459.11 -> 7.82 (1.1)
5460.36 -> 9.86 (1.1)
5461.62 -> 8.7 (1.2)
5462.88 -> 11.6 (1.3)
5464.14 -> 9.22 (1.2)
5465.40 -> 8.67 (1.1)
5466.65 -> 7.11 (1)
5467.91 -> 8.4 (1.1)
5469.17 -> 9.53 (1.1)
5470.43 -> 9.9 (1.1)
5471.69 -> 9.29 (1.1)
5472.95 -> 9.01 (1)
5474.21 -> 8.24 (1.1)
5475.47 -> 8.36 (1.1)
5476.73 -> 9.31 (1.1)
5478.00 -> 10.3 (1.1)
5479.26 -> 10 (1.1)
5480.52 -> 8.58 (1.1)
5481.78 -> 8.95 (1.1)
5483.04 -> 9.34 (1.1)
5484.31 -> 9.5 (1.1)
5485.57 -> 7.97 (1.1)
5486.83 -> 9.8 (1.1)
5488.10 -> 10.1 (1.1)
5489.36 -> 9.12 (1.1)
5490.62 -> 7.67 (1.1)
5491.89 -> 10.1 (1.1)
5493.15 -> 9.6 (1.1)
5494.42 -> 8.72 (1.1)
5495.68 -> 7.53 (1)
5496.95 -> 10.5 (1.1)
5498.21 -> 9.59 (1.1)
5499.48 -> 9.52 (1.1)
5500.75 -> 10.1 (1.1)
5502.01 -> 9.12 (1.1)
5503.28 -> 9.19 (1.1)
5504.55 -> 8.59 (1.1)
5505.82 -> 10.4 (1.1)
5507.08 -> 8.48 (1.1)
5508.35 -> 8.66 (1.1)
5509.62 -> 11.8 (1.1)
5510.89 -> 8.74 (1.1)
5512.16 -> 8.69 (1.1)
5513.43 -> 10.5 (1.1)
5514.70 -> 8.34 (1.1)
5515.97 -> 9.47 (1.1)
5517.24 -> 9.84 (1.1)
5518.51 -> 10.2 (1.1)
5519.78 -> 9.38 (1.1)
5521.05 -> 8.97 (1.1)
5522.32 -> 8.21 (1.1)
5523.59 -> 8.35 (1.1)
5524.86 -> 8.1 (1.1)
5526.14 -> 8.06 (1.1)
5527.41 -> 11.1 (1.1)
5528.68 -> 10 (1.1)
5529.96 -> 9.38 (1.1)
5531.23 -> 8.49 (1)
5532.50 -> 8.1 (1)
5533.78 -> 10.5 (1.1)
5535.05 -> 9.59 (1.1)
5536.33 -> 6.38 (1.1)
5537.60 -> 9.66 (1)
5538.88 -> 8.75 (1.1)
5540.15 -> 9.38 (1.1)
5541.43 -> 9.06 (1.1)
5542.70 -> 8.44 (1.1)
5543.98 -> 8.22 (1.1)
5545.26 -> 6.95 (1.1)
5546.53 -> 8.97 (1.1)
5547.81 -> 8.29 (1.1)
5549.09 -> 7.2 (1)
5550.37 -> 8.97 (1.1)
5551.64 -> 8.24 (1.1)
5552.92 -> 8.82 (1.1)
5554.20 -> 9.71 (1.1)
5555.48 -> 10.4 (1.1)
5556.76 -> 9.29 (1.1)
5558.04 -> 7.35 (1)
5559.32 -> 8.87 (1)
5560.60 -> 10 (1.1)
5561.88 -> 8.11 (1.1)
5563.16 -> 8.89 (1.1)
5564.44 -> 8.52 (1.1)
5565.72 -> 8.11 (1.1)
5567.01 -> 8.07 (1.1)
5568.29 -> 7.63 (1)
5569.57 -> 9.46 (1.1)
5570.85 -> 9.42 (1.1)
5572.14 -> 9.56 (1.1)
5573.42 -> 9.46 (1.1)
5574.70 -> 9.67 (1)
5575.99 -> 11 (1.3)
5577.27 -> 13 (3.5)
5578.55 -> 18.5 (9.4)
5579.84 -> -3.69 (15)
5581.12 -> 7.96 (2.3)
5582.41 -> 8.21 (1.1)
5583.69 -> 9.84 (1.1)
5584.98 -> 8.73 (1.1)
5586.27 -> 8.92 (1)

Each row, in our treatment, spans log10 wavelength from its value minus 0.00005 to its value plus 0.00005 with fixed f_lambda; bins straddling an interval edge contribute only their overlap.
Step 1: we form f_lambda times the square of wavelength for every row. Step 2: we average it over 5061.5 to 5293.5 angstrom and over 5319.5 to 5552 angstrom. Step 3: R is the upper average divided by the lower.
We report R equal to 1.2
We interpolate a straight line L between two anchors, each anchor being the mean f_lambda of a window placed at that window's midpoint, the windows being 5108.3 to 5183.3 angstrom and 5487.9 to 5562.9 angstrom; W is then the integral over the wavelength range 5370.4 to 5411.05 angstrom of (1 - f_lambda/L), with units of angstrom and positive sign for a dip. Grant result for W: 1.5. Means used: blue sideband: 8.05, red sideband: 9.04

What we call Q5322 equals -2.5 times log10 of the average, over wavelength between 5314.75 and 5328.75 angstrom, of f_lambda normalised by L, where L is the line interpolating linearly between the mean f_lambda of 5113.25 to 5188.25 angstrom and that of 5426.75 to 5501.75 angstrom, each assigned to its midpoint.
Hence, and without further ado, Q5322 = 0.09 mag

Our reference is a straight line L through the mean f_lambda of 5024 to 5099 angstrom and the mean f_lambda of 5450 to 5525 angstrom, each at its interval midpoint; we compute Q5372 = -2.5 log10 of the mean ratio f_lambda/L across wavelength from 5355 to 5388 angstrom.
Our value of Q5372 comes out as 0.04 mag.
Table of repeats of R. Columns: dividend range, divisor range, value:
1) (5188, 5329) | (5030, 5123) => 1.18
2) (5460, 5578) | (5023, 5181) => 1.36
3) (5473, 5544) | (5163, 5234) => 1.28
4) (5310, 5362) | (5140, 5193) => 1.12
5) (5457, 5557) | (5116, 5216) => 1.27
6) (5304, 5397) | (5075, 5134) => 1.16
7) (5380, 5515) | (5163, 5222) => 1.23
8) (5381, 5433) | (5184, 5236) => 1.14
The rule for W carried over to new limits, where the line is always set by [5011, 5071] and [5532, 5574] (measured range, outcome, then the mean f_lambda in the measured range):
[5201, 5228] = -2.45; 8.53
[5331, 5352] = -1.22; 8.64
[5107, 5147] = -3.19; 8.19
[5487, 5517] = -2.58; 9.34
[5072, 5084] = -1.86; 8.61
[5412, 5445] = -1.57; 8.8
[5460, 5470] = -0.74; 9.13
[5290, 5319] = -0.94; 8.33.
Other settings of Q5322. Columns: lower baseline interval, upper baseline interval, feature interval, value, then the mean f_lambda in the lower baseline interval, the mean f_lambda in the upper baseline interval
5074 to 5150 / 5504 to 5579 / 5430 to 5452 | 0.05 mag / 8.03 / 9.2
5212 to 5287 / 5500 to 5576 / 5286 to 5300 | -0.05 mag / 8.68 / 9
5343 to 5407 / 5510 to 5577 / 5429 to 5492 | -0.02 mag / 8.37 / 8.97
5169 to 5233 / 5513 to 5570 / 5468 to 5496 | -0.05 mag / 8.02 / 8.84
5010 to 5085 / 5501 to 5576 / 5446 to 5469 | -0.01 mag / 7.54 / 8.99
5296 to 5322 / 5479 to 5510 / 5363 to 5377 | 0.03 mag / 8.13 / 9.29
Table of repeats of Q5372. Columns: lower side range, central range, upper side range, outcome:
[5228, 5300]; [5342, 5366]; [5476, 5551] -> 0.05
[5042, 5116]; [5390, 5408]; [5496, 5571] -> 0.05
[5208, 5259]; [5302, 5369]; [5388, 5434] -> 0.03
